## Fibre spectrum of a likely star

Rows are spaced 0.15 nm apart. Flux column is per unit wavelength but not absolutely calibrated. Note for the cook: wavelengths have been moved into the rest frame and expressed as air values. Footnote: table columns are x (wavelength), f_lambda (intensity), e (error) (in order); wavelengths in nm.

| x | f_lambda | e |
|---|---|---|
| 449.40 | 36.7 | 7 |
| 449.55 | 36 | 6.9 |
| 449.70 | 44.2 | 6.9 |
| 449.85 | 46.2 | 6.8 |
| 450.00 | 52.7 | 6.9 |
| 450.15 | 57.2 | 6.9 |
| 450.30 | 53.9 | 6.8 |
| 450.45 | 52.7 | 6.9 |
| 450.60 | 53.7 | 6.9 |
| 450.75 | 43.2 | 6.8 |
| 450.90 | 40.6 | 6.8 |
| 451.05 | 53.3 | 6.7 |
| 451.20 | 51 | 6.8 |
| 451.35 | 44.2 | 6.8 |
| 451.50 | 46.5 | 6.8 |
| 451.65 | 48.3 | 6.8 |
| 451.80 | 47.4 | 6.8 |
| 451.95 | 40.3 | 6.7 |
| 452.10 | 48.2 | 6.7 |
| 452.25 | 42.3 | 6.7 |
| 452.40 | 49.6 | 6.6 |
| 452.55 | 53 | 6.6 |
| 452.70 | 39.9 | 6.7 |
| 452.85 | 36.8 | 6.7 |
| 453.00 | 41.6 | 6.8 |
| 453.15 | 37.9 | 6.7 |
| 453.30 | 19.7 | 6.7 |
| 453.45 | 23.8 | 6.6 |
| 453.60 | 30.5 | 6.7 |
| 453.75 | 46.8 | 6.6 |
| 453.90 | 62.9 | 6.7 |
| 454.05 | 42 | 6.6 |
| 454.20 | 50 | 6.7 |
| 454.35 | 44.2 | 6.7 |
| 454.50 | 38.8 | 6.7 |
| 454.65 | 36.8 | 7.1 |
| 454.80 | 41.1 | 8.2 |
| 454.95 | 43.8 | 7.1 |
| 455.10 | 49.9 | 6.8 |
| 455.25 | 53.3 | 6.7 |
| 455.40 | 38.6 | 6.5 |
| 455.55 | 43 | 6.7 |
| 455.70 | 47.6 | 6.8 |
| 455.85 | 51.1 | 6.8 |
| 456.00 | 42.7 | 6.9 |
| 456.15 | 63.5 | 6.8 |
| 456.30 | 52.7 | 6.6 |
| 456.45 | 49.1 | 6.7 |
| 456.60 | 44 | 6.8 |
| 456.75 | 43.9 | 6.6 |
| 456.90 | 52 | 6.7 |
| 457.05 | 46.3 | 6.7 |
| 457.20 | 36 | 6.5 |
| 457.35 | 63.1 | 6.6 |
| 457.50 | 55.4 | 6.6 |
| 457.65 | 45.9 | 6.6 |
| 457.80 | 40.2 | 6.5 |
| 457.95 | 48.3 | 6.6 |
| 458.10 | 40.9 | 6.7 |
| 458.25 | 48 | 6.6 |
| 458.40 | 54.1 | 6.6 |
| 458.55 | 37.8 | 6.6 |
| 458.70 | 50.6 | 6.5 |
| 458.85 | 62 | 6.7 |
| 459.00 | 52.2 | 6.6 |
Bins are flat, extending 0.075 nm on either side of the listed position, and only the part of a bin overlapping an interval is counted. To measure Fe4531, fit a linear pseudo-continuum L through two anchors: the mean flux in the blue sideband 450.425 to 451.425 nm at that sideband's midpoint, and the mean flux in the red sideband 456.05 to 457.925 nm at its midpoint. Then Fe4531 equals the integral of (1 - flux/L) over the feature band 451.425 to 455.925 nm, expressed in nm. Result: 0.51 nm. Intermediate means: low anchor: 48.2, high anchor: 49.2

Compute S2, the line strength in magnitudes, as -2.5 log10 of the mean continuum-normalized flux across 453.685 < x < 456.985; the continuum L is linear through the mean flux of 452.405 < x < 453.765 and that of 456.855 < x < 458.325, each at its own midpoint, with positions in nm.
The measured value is -0.12 mag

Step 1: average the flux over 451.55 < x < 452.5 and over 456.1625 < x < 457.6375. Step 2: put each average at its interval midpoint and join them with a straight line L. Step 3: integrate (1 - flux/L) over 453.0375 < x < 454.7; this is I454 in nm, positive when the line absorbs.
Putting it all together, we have 0.282 nm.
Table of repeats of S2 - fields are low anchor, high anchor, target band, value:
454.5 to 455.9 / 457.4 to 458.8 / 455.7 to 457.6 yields -0.09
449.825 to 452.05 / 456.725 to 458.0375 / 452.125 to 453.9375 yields 0.21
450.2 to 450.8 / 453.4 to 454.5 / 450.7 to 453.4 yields 0.11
